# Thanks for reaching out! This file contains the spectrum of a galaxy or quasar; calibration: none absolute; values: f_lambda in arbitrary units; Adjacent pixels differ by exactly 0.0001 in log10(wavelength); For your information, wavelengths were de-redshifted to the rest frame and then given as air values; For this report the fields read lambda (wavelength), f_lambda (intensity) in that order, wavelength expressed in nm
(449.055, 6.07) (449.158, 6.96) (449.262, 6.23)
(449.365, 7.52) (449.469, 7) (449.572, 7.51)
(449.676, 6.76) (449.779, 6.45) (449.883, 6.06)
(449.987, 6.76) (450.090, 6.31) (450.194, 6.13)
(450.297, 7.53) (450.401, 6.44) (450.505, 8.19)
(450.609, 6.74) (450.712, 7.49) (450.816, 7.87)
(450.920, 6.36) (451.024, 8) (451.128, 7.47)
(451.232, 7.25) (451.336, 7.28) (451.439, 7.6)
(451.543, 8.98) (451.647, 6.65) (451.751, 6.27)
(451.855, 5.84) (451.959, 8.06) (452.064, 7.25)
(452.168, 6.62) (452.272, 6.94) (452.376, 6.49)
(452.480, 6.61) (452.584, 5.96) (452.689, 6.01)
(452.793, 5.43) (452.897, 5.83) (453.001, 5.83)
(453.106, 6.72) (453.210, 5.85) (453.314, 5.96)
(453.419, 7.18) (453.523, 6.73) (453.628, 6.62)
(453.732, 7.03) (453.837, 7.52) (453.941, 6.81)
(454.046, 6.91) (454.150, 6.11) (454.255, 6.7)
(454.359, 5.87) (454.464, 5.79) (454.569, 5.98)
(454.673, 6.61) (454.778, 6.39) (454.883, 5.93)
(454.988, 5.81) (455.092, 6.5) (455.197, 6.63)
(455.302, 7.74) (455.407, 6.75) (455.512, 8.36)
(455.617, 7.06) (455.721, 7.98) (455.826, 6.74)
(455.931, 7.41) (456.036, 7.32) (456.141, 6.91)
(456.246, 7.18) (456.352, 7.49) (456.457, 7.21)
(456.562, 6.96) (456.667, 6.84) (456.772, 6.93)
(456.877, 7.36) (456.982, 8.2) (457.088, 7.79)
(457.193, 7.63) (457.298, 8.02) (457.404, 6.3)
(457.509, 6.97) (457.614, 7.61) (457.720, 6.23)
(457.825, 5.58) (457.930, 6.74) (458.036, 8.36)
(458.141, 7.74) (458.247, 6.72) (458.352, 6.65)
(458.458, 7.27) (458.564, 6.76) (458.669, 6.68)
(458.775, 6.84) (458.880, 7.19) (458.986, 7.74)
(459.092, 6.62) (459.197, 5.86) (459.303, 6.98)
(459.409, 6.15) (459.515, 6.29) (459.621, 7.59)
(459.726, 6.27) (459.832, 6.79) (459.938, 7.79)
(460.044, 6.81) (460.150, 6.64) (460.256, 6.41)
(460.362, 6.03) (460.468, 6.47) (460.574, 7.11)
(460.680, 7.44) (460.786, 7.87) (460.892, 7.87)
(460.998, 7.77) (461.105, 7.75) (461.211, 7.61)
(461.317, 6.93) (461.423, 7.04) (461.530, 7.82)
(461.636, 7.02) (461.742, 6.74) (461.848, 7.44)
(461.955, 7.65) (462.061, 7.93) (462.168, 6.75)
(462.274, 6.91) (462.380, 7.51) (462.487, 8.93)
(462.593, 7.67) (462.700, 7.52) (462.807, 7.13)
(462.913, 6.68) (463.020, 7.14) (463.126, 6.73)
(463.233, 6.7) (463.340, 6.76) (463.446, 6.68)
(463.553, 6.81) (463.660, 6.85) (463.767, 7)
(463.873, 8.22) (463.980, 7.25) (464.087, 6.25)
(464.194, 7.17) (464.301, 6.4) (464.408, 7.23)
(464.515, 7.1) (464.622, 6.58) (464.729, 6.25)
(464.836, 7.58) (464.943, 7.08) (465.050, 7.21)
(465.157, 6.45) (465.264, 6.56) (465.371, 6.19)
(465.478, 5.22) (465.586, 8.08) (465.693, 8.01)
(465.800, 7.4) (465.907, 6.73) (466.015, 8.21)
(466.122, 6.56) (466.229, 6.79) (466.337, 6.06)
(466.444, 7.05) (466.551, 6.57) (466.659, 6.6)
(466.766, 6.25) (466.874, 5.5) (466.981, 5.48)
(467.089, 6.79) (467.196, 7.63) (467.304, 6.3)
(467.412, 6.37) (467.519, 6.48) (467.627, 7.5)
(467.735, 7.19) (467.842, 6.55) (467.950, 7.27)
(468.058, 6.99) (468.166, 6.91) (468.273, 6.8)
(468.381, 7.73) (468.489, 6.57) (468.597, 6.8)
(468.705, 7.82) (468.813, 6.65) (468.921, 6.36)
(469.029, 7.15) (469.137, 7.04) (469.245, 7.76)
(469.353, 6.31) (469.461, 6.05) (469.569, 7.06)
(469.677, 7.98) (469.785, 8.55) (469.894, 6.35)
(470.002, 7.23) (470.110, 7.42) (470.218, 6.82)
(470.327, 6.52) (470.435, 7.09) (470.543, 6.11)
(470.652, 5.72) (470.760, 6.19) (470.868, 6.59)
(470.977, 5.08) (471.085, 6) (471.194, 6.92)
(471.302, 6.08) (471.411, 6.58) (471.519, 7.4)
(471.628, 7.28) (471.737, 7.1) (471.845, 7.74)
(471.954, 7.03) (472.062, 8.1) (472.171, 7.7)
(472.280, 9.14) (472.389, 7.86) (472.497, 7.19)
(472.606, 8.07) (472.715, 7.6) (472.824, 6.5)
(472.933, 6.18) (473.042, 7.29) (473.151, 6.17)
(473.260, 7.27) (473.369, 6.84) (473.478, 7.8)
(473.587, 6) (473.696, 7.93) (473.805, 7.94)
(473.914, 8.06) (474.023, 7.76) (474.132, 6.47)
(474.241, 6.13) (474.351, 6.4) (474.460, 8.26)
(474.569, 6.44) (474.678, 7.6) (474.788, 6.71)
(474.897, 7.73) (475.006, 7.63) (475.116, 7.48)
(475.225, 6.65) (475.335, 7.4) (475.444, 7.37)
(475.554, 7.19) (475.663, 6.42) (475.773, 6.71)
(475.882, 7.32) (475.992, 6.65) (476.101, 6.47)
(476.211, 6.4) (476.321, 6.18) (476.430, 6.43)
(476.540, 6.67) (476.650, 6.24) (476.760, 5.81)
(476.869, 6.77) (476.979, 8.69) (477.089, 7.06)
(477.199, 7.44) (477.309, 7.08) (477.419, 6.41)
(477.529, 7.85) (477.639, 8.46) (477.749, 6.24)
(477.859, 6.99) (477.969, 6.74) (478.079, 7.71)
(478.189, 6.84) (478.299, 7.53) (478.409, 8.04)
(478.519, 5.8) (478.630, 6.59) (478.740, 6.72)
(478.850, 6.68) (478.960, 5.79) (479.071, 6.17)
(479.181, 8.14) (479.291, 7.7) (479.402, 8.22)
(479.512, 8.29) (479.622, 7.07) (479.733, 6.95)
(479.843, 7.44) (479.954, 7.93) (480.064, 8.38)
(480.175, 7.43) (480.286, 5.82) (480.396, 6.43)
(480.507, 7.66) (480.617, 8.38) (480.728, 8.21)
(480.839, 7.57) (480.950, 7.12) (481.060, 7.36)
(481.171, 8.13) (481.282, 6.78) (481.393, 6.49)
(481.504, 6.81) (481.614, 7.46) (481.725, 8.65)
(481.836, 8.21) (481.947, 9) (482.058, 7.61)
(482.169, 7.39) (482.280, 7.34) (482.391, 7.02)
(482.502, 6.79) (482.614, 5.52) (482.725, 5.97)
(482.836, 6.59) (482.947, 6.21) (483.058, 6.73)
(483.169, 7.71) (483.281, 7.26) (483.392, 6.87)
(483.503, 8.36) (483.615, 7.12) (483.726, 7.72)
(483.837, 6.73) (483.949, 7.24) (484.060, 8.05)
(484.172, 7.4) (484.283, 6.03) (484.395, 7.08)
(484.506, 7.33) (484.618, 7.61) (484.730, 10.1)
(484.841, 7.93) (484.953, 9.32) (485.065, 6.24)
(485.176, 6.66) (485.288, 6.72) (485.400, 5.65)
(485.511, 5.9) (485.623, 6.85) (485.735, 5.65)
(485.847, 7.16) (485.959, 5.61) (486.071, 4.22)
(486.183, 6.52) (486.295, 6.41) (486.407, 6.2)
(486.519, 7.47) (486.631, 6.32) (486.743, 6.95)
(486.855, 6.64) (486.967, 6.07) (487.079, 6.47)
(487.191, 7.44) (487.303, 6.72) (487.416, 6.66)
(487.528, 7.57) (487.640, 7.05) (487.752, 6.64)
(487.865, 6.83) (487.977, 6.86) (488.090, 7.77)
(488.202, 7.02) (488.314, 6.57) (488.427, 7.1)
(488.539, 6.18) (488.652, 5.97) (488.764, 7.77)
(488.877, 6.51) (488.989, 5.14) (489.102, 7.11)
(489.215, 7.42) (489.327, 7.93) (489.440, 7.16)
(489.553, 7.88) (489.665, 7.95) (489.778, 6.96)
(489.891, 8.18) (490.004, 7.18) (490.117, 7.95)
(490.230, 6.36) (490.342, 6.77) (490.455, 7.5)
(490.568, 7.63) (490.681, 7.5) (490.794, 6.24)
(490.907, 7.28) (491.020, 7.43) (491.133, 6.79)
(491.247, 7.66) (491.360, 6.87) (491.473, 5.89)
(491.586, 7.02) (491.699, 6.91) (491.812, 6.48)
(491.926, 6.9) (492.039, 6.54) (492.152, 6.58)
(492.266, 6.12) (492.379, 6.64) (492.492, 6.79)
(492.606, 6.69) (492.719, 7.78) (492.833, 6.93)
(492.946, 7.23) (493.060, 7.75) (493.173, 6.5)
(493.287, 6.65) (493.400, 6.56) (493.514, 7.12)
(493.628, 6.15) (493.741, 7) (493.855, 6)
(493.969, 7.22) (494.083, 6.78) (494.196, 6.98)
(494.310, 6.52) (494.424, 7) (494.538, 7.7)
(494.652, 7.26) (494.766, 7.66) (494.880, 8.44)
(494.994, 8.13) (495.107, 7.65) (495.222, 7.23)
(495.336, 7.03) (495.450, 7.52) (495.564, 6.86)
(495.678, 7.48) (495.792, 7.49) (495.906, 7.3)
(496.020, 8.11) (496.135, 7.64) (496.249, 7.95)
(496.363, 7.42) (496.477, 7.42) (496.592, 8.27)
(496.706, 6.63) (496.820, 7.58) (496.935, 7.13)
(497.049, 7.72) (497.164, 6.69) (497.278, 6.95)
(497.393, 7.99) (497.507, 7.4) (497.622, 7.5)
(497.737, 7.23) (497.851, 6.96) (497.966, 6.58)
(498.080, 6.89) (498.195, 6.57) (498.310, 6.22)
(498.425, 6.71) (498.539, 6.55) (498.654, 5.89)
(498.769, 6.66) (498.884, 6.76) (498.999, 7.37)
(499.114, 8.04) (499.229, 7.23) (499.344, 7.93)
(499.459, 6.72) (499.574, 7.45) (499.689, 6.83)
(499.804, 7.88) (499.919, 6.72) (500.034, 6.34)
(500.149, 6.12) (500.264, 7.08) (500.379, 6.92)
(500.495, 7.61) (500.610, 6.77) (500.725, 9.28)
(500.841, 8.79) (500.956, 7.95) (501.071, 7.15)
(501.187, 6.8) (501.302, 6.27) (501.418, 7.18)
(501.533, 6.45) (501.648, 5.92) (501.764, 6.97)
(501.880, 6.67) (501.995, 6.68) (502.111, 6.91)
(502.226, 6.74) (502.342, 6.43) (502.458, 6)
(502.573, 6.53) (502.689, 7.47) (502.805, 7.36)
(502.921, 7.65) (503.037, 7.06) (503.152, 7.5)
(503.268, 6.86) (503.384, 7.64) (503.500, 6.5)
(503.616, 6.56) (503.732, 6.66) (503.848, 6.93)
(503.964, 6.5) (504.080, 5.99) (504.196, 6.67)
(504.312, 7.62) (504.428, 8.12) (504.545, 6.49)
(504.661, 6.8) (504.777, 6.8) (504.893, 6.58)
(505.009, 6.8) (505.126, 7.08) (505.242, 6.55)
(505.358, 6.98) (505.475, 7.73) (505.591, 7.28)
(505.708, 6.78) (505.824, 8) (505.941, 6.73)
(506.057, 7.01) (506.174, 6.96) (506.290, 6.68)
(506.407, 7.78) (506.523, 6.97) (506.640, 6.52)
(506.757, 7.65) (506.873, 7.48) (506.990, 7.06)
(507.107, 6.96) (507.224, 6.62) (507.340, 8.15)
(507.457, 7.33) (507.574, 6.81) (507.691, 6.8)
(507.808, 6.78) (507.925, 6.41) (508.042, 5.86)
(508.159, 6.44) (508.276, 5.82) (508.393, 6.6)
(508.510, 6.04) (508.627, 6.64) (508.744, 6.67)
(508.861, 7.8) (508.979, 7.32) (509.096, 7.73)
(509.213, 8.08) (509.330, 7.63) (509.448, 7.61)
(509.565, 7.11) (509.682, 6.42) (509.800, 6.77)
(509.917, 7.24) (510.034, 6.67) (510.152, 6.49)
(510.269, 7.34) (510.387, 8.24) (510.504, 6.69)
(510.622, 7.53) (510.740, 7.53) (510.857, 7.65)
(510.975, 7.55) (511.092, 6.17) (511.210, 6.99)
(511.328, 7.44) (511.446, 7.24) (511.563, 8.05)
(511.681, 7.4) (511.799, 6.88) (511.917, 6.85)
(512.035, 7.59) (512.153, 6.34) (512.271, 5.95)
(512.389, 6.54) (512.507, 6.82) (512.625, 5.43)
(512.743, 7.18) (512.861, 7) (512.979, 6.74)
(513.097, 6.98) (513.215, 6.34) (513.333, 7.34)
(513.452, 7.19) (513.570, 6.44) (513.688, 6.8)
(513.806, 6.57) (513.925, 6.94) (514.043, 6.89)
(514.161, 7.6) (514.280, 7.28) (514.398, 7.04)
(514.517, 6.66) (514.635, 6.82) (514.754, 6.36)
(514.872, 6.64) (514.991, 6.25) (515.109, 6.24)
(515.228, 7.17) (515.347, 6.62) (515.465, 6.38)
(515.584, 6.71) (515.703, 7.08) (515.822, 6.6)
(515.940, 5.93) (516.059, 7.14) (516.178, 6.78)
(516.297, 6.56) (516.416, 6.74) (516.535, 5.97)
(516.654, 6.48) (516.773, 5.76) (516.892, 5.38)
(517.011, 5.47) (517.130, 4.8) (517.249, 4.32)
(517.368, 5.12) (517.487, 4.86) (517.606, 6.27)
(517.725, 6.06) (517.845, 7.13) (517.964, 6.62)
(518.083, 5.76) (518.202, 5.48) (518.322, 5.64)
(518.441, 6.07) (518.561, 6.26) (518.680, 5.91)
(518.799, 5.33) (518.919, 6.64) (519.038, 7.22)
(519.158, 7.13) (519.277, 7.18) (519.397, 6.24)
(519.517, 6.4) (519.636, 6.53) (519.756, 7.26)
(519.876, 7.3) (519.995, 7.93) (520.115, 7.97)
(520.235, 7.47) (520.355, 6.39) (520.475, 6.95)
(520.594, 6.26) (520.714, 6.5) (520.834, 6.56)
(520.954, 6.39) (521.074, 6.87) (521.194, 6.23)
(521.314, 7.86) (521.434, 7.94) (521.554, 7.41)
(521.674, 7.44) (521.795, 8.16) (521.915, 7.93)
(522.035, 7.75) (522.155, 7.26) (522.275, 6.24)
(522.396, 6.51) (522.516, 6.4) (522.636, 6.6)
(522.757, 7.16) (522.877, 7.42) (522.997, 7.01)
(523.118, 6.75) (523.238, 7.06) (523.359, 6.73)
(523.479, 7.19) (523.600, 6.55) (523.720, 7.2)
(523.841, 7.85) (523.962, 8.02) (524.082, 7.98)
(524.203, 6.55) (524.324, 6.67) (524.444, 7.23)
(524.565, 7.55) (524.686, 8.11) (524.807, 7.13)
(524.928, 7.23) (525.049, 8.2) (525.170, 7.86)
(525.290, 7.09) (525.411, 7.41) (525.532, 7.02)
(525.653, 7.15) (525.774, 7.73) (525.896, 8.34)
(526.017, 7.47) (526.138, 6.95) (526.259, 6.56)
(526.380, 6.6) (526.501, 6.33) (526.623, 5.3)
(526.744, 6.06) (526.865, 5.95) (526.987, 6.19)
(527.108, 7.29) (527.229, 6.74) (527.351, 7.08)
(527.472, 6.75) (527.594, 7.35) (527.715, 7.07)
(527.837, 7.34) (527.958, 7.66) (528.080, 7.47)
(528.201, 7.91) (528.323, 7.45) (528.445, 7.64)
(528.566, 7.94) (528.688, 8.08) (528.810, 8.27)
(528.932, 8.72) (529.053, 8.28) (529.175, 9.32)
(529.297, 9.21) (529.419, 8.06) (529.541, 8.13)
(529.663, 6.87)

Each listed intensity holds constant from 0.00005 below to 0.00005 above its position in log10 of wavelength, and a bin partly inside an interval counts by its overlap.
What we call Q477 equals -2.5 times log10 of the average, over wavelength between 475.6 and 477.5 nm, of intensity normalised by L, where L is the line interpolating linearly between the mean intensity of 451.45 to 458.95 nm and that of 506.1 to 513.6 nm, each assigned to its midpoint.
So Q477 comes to 0.022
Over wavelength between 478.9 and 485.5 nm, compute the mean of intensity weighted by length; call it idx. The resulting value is 7.31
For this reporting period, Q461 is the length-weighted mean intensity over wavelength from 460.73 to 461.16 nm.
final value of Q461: 7.81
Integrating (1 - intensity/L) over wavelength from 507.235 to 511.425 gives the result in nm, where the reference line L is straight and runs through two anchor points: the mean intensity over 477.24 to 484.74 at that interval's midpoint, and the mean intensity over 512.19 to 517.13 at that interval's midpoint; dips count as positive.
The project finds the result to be -0.217 nm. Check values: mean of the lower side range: 7.26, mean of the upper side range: 6.58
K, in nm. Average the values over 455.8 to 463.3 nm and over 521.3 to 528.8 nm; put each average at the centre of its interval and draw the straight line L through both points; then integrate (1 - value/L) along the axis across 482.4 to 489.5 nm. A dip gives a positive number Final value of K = 0.285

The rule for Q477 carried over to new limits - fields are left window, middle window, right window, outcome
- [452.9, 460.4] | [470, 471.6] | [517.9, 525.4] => 0.061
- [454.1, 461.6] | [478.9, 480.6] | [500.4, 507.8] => -0.047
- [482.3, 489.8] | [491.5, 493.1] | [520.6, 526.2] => 0.016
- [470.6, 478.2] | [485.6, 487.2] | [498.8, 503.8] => 0.111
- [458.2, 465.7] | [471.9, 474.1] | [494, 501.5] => -0.048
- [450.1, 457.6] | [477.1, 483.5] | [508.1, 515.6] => -0.049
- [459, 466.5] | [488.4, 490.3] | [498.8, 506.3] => -0.011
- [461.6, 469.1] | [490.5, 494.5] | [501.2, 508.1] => 0.010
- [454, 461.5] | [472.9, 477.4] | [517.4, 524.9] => -0.009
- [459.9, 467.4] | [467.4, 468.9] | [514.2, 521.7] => -0.003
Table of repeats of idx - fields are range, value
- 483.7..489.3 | 6.85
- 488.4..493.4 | 6.99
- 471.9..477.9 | 7.13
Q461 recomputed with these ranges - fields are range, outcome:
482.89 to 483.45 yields 6.97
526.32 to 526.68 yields 6.07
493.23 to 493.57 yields 6.78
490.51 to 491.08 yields 7.21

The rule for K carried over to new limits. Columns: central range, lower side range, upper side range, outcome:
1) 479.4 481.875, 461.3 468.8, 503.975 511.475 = -0.18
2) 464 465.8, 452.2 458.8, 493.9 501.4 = 0.01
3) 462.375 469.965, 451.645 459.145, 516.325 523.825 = -0.17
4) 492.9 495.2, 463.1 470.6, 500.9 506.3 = -0.07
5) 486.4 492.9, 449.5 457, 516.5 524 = -0.21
